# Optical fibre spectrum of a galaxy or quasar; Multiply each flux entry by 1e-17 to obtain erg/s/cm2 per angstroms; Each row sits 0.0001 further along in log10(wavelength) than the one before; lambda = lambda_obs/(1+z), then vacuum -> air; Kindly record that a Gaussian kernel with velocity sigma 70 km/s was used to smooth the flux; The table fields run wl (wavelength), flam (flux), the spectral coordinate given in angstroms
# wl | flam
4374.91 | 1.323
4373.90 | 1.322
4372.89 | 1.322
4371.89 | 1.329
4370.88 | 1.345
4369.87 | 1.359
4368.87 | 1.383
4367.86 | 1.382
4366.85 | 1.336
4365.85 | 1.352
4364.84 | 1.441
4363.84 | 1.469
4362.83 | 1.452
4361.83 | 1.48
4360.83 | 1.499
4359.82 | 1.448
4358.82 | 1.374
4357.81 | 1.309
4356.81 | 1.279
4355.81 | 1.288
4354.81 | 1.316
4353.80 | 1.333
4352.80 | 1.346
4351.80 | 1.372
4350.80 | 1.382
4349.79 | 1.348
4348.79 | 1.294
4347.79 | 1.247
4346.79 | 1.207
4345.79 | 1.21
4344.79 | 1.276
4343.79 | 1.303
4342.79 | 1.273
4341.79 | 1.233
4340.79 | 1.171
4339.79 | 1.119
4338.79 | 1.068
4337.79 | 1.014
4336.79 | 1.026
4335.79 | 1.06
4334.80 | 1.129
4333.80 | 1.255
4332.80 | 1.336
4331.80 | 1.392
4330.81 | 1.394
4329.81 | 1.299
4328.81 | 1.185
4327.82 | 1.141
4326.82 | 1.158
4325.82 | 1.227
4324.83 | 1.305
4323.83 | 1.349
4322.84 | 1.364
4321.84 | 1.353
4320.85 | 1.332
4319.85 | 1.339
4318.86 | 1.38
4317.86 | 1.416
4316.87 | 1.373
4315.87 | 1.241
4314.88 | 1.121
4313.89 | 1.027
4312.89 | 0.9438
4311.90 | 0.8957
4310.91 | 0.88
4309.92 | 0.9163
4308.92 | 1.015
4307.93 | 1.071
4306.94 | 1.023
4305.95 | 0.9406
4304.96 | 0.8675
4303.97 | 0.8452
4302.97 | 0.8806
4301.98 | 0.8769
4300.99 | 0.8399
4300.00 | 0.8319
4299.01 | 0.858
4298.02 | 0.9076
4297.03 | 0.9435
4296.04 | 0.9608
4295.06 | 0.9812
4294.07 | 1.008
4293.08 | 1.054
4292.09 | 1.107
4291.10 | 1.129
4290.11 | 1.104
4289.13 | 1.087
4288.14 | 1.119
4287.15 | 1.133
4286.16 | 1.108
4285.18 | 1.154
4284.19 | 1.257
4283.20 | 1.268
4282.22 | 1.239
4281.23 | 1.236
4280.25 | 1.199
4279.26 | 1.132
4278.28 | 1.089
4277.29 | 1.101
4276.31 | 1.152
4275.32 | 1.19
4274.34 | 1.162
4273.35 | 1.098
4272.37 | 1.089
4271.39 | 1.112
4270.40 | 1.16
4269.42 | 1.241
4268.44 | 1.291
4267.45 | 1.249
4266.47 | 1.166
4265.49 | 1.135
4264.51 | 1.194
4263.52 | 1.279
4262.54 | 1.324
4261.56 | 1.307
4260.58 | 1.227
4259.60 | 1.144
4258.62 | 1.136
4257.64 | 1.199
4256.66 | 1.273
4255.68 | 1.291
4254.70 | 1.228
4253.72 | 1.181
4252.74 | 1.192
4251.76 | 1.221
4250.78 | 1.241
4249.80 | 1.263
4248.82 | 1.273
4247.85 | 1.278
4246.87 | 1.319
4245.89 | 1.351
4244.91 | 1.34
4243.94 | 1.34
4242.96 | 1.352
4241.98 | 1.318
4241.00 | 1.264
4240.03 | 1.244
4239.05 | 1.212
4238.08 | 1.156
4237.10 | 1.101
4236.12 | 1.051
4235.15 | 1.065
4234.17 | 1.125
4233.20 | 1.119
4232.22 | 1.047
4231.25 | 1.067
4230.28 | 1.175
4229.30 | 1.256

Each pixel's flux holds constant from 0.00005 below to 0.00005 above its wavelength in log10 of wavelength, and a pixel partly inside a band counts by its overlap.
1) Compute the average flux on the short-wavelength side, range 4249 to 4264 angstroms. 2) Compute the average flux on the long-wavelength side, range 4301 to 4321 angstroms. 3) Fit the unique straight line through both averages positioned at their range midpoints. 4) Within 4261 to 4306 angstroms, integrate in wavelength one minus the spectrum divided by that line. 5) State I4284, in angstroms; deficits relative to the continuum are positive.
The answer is 2.1 angstroms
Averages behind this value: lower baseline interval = 1.23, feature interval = 1.1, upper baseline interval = 1.06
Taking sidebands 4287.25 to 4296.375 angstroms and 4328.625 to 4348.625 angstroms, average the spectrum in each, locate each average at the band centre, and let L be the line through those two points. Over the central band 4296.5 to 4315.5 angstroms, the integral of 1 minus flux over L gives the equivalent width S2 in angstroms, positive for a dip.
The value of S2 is 3.0 angstroms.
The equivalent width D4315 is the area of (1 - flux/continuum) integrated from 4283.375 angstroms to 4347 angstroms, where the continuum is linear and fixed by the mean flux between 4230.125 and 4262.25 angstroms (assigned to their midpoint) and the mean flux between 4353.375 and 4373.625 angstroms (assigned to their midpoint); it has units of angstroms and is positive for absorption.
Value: 9.1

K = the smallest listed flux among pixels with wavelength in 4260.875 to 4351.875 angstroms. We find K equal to 0.8319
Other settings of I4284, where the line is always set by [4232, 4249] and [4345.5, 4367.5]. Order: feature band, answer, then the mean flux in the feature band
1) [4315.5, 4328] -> 0.0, 1.31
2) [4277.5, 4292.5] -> 1.4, 1.16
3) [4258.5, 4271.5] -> 0.3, 1.22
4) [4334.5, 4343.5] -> 1.4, 1.13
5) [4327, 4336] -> 0.5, 1.25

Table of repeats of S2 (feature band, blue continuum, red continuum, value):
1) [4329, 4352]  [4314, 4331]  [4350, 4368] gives 1.71 angstroms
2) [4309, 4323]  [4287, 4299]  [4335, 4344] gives -1.15 angstroms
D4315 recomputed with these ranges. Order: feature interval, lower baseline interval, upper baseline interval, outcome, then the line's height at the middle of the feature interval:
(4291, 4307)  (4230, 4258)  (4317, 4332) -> 4.3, 1.28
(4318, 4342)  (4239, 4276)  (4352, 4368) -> 1.8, 1.34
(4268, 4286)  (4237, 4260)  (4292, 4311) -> -1.6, 1.08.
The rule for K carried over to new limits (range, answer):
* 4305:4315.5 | 0.88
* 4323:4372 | 1.014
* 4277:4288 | 1.089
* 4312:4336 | 0.9438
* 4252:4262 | 1.136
